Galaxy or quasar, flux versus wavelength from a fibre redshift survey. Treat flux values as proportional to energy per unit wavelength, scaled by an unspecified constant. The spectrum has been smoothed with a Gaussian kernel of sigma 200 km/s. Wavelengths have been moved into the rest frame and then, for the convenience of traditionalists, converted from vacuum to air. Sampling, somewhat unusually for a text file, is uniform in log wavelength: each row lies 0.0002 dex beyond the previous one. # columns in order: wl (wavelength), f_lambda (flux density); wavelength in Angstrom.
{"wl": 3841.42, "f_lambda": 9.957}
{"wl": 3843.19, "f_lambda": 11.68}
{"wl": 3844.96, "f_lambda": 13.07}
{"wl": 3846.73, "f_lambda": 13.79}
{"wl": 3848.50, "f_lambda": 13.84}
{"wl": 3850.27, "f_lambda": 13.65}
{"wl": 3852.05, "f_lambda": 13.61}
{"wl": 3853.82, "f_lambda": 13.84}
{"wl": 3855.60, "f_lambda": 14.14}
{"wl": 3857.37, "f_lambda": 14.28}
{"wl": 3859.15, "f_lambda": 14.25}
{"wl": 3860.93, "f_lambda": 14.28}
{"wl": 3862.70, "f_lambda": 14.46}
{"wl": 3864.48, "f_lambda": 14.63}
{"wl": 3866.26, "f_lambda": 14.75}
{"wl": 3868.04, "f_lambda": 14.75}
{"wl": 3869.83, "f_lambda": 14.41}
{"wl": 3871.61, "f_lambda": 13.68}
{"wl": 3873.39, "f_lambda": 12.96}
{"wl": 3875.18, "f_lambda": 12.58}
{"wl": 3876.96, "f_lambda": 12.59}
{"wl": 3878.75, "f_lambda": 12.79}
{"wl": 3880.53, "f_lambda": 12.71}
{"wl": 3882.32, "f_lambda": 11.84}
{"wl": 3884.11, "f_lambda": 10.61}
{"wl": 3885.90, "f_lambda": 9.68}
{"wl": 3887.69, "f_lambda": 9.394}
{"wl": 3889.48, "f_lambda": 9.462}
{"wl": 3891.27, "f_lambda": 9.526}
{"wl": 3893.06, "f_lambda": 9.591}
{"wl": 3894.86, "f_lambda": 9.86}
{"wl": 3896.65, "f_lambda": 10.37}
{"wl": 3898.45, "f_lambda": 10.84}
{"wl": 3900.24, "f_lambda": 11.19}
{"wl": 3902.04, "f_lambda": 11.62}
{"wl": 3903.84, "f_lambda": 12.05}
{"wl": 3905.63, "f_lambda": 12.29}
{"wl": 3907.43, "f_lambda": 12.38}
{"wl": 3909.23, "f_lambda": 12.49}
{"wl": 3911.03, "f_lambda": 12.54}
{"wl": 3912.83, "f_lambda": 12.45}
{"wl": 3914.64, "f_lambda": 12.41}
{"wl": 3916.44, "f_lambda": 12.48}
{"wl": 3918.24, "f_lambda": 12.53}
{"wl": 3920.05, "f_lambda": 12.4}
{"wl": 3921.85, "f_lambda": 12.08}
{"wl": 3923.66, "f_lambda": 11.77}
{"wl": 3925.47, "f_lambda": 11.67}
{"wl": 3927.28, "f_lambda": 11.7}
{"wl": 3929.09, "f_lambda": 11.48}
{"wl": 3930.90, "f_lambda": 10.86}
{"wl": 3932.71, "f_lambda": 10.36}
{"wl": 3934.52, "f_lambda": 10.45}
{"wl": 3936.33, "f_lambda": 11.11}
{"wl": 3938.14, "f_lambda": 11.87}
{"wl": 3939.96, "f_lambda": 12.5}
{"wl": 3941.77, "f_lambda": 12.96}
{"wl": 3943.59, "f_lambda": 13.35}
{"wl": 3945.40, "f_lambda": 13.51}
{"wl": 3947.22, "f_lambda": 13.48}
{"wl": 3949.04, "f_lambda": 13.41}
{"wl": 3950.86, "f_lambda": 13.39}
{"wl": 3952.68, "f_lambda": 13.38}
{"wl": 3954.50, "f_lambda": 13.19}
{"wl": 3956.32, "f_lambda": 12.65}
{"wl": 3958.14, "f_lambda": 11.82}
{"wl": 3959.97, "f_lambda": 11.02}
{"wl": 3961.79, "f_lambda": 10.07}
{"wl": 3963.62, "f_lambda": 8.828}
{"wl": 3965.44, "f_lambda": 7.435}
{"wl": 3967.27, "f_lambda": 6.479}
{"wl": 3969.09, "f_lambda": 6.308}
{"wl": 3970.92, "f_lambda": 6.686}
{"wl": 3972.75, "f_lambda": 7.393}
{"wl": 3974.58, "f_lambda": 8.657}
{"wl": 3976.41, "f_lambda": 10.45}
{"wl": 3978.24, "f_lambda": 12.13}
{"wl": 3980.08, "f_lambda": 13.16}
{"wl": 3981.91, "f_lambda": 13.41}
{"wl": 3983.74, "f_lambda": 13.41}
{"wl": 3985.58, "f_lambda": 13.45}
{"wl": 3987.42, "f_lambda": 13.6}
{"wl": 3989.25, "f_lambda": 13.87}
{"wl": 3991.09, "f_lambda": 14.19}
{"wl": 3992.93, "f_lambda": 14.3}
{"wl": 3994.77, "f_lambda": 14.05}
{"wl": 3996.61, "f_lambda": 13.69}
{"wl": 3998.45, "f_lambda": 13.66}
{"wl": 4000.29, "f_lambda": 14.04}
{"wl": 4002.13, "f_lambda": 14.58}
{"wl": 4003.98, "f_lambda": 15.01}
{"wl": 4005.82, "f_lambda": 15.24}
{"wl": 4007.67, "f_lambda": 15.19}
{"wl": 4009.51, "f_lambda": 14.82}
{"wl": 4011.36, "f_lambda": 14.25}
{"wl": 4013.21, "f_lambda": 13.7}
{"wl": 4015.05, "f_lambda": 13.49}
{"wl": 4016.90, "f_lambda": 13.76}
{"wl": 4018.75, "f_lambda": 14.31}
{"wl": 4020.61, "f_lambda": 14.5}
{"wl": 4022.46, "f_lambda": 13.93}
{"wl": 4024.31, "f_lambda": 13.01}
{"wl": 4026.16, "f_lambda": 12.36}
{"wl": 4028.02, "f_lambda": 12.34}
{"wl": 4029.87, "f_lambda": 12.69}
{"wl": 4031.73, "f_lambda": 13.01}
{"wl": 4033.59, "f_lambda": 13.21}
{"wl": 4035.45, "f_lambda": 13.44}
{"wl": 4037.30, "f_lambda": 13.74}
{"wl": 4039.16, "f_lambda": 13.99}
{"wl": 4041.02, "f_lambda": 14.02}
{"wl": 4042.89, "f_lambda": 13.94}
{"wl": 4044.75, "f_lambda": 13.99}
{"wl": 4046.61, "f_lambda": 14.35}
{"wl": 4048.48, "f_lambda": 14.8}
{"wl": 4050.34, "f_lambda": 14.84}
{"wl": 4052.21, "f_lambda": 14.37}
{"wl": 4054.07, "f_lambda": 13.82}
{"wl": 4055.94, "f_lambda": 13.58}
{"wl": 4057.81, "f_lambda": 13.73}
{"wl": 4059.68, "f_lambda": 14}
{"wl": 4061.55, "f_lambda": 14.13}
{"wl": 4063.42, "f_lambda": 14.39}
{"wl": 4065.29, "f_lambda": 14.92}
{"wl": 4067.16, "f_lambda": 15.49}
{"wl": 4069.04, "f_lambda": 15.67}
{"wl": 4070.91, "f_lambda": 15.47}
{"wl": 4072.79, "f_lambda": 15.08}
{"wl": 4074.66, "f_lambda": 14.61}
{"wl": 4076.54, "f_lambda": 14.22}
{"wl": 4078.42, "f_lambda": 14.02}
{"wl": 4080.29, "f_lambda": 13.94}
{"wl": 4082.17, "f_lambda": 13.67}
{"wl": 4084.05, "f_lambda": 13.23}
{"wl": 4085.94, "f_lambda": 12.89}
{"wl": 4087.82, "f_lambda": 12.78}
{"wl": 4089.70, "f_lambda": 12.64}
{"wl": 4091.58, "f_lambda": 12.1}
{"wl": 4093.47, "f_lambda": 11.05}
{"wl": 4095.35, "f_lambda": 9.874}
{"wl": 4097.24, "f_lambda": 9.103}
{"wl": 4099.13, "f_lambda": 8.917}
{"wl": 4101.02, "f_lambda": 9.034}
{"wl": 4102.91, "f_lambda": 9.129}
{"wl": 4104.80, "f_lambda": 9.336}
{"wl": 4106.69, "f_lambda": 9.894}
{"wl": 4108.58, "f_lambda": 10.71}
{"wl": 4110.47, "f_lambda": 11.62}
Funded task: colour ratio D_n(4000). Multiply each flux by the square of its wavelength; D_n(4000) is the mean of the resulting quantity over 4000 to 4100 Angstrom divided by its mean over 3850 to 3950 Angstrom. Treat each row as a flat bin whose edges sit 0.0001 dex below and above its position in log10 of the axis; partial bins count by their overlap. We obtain 1.20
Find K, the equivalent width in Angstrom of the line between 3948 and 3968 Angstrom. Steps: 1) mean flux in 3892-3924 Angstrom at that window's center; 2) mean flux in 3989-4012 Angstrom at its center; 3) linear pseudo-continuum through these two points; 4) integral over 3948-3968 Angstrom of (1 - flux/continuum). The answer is 3.1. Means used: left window 11.7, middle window 11.1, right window 14.4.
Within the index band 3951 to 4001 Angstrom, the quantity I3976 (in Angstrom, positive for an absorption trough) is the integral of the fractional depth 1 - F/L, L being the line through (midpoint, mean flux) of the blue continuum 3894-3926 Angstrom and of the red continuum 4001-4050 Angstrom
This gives 5.8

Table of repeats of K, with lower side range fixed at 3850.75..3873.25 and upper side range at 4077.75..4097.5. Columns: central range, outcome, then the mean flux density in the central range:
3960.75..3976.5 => 6.39 Angstrom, 7.94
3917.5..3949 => 3.66 Angstrom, 12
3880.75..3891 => 2.70 Angstrom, 10.3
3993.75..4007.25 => -1.31 Angstrom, 14.4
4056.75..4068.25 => -1.70 Angstrom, 14.4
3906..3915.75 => 0.96 Angstrom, 12.4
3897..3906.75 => 1.64 Angstrom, 11.5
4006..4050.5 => -3.32 Angstrom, 13.8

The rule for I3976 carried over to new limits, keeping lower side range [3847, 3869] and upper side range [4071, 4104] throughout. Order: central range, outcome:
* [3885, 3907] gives 5.3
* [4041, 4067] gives -3.7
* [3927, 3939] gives 2.2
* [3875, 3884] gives 1.1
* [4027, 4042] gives -0.8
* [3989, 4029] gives -3.5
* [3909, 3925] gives 1.6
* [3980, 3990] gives -0.3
